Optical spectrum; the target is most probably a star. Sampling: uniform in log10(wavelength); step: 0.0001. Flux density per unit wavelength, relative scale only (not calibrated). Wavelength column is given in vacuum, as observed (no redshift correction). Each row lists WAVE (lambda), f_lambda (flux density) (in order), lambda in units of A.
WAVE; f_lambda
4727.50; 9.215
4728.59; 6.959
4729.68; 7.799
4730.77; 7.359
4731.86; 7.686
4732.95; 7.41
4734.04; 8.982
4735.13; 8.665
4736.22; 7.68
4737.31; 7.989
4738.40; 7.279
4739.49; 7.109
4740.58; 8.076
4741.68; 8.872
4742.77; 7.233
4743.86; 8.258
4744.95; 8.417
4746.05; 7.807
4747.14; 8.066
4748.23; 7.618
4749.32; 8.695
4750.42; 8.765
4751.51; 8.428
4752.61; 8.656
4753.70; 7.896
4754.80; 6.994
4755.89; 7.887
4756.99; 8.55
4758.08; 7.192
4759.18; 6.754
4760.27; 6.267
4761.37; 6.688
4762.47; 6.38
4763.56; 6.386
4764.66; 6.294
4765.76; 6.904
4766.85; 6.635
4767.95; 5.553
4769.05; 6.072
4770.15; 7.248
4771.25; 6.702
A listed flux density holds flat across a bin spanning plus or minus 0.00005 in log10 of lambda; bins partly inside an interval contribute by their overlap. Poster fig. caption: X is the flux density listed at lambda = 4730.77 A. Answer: 7.359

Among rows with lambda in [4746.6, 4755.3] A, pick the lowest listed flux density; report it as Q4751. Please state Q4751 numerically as 6.994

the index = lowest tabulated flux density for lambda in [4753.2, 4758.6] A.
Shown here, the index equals 6.994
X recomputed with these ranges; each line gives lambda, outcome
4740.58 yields 8.076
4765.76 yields 6.904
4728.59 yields 6.959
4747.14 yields 8.066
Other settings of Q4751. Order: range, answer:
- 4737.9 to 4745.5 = 7.109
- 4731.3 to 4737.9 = 7.41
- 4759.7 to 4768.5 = 5.553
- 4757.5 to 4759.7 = 6.754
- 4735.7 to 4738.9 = 7.279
